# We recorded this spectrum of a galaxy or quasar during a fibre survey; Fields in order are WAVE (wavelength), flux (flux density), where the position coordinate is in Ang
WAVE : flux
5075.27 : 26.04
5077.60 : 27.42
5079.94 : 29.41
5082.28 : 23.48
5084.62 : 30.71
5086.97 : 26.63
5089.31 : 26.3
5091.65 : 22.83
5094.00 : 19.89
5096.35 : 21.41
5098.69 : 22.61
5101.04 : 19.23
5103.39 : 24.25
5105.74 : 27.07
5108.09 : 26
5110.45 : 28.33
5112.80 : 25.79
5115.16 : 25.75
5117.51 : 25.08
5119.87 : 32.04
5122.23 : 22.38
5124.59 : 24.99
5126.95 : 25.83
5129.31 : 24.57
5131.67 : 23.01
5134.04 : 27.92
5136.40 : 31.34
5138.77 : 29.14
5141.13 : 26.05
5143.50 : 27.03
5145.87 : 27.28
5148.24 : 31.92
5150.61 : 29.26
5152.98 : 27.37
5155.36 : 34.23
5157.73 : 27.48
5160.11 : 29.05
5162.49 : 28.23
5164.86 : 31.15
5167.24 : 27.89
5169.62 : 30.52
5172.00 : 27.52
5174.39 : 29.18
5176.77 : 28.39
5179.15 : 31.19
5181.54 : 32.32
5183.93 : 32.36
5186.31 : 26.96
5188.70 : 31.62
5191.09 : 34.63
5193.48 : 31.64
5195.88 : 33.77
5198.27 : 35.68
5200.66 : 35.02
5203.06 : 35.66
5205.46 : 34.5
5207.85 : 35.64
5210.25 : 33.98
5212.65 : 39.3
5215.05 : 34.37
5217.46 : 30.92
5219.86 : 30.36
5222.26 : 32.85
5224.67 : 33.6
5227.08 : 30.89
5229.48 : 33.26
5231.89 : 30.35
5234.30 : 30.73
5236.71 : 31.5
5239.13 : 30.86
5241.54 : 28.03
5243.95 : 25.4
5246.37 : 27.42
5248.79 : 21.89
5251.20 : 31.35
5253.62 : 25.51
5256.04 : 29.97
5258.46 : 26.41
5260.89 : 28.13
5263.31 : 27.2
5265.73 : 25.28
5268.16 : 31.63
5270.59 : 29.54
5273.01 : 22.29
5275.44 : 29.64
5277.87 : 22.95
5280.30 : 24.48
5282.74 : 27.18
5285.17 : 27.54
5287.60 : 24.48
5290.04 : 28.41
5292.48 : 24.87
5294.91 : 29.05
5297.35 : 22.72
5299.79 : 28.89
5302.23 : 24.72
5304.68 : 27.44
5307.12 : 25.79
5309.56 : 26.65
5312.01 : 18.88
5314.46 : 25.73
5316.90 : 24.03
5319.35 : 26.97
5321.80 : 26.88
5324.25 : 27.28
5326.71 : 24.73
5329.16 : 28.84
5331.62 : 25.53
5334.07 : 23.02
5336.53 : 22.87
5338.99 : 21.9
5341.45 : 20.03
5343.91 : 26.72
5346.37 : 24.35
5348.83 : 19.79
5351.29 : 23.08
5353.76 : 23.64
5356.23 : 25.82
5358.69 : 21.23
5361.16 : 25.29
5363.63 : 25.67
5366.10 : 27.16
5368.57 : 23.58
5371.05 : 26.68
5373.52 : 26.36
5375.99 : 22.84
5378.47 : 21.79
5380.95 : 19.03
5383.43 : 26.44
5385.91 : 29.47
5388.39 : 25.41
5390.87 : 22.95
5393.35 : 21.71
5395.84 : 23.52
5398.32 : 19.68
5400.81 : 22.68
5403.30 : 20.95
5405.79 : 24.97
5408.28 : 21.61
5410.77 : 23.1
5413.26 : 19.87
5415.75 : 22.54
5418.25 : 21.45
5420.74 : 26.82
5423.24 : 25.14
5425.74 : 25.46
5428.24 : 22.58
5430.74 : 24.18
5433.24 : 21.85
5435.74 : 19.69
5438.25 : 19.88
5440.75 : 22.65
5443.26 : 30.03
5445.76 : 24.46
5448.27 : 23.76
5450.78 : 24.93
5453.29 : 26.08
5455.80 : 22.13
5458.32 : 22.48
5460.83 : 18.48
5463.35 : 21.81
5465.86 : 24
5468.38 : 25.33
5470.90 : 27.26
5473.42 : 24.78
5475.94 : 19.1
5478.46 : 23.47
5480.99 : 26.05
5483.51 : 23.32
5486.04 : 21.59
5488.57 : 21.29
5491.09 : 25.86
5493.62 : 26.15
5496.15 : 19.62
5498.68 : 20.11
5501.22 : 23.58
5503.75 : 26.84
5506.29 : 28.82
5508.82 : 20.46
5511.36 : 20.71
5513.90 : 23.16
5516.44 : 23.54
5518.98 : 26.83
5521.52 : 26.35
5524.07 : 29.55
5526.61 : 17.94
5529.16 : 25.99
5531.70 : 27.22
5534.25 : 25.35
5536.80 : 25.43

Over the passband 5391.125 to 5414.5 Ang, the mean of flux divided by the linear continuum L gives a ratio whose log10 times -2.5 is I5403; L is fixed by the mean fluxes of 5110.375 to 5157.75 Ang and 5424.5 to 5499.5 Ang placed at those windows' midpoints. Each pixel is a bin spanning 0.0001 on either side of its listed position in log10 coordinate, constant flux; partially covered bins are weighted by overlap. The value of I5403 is 0.09 mag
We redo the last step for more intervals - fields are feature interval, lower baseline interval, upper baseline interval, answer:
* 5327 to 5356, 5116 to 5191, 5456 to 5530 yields 0.09 mag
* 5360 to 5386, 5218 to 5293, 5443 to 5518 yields 0.05 mag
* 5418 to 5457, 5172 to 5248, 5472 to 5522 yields 0.06 mag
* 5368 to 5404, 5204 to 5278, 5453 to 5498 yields 0.10 mag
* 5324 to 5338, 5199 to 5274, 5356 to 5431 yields 0.05 mag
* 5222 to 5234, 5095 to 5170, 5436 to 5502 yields -0.23 mag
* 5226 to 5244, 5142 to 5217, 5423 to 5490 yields -0.02 mag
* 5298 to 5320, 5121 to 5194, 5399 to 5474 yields 0.02 mag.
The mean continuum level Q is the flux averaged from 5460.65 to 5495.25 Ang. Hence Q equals 23.6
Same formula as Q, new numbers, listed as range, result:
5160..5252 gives 31.3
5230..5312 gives 27.1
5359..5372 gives 25.3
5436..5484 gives 23.6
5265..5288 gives 26.6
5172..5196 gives 30.9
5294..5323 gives 25.6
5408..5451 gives 23.3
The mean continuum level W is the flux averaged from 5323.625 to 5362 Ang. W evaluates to 23.9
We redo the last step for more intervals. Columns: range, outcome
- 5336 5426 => 23.5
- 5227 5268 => 28.5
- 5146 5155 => 29.7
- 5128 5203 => 29.9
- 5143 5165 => 29.3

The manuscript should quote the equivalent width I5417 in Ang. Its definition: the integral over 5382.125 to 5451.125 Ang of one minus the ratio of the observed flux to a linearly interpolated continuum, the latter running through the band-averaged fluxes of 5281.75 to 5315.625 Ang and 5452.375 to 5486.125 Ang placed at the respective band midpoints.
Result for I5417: 1.8 Ang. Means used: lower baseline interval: 25.9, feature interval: 23.5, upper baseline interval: 23.3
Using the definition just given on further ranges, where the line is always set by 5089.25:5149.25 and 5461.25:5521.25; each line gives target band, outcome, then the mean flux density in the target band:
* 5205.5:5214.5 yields -3.85 Ang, 36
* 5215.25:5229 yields -3.78 Ang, 32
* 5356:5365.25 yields -0.05 Ang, 24.5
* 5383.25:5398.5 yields -0.10 Ang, 24.3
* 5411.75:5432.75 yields 0.48 Ang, 23.4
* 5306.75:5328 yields -0.55 Ang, 25.2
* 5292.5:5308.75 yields -1.09 Ang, 26.3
